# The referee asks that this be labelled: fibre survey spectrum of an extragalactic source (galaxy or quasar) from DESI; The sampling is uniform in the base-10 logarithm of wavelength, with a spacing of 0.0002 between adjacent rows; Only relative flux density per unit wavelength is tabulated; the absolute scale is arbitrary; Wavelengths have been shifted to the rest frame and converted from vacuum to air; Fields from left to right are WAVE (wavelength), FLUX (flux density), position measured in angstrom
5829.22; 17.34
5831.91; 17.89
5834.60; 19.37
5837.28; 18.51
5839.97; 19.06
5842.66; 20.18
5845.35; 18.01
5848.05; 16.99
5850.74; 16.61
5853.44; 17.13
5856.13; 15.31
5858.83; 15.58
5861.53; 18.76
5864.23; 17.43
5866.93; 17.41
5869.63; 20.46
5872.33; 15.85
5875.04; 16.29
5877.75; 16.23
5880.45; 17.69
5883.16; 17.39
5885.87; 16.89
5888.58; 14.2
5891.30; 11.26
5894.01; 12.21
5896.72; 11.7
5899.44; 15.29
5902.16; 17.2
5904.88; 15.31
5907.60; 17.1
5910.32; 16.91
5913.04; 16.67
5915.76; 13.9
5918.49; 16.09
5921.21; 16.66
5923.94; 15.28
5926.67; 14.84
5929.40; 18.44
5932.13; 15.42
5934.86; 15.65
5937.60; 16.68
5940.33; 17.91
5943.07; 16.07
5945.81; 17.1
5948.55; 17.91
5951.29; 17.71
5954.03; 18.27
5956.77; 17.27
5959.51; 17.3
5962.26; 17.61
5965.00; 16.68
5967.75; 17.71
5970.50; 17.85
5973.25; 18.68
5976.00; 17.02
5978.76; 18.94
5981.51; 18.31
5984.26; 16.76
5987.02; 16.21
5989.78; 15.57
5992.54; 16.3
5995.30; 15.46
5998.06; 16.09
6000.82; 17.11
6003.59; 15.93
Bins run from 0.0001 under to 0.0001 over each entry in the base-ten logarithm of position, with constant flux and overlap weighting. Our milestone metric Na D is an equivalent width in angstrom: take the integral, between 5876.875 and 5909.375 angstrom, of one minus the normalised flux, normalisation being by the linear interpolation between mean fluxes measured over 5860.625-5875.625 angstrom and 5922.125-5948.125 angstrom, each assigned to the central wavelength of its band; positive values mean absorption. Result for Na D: 3.8 angstrom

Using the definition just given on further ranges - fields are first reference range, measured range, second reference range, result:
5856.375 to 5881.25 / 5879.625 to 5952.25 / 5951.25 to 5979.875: 6.5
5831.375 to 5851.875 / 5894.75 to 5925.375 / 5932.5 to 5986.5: 3.8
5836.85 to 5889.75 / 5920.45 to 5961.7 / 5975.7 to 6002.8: 0.2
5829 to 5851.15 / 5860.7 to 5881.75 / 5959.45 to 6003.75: 0.7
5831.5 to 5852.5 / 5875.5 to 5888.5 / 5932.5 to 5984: 0.9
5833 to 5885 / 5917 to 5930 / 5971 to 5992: 1.0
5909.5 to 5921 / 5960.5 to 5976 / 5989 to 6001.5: -1.6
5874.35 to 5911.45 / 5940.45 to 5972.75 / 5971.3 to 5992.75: -1.4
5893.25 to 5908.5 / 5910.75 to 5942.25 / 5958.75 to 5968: -0.7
